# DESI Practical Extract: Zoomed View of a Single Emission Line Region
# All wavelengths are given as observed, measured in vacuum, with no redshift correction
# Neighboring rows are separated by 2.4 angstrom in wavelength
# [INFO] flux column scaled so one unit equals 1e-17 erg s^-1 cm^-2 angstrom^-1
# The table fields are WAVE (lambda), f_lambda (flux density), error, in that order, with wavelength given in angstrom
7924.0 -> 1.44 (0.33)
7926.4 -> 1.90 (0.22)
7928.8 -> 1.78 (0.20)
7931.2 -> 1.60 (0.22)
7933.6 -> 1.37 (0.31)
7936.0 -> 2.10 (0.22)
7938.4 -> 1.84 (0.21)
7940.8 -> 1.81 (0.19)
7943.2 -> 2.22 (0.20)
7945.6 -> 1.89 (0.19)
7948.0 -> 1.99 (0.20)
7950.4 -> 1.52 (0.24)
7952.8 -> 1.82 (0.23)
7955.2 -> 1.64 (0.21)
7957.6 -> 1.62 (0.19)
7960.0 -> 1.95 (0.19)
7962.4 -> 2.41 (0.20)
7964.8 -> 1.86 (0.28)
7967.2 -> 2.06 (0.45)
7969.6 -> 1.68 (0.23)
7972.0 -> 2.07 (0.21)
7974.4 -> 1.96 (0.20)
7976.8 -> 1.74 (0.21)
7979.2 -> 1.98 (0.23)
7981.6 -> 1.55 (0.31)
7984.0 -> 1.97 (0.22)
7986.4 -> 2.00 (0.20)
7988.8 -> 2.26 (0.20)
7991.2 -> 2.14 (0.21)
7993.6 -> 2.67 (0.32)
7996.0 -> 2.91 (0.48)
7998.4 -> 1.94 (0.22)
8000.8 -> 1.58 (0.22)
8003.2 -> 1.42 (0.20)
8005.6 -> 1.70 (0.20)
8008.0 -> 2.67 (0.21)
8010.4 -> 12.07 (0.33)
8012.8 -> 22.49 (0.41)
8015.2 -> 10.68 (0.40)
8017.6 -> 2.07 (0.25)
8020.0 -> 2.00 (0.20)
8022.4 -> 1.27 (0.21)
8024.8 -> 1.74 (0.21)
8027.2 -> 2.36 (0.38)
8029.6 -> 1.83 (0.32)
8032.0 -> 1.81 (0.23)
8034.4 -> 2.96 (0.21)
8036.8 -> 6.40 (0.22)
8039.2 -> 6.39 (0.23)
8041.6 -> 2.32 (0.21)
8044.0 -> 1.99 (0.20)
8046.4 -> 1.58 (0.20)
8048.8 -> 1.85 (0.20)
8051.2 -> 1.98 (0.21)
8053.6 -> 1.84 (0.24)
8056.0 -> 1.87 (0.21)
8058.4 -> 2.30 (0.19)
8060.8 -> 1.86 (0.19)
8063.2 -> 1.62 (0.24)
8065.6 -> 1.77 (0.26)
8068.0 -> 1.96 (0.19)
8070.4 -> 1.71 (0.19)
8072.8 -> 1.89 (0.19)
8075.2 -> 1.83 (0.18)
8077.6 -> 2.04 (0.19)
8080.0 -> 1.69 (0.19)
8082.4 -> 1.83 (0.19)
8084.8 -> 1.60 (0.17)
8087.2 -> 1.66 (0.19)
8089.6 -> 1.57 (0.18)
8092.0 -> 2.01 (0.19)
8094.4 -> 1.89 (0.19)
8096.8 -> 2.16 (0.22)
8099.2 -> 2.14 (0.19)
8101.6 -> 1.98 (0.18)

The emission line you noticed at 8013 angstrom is Halpha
